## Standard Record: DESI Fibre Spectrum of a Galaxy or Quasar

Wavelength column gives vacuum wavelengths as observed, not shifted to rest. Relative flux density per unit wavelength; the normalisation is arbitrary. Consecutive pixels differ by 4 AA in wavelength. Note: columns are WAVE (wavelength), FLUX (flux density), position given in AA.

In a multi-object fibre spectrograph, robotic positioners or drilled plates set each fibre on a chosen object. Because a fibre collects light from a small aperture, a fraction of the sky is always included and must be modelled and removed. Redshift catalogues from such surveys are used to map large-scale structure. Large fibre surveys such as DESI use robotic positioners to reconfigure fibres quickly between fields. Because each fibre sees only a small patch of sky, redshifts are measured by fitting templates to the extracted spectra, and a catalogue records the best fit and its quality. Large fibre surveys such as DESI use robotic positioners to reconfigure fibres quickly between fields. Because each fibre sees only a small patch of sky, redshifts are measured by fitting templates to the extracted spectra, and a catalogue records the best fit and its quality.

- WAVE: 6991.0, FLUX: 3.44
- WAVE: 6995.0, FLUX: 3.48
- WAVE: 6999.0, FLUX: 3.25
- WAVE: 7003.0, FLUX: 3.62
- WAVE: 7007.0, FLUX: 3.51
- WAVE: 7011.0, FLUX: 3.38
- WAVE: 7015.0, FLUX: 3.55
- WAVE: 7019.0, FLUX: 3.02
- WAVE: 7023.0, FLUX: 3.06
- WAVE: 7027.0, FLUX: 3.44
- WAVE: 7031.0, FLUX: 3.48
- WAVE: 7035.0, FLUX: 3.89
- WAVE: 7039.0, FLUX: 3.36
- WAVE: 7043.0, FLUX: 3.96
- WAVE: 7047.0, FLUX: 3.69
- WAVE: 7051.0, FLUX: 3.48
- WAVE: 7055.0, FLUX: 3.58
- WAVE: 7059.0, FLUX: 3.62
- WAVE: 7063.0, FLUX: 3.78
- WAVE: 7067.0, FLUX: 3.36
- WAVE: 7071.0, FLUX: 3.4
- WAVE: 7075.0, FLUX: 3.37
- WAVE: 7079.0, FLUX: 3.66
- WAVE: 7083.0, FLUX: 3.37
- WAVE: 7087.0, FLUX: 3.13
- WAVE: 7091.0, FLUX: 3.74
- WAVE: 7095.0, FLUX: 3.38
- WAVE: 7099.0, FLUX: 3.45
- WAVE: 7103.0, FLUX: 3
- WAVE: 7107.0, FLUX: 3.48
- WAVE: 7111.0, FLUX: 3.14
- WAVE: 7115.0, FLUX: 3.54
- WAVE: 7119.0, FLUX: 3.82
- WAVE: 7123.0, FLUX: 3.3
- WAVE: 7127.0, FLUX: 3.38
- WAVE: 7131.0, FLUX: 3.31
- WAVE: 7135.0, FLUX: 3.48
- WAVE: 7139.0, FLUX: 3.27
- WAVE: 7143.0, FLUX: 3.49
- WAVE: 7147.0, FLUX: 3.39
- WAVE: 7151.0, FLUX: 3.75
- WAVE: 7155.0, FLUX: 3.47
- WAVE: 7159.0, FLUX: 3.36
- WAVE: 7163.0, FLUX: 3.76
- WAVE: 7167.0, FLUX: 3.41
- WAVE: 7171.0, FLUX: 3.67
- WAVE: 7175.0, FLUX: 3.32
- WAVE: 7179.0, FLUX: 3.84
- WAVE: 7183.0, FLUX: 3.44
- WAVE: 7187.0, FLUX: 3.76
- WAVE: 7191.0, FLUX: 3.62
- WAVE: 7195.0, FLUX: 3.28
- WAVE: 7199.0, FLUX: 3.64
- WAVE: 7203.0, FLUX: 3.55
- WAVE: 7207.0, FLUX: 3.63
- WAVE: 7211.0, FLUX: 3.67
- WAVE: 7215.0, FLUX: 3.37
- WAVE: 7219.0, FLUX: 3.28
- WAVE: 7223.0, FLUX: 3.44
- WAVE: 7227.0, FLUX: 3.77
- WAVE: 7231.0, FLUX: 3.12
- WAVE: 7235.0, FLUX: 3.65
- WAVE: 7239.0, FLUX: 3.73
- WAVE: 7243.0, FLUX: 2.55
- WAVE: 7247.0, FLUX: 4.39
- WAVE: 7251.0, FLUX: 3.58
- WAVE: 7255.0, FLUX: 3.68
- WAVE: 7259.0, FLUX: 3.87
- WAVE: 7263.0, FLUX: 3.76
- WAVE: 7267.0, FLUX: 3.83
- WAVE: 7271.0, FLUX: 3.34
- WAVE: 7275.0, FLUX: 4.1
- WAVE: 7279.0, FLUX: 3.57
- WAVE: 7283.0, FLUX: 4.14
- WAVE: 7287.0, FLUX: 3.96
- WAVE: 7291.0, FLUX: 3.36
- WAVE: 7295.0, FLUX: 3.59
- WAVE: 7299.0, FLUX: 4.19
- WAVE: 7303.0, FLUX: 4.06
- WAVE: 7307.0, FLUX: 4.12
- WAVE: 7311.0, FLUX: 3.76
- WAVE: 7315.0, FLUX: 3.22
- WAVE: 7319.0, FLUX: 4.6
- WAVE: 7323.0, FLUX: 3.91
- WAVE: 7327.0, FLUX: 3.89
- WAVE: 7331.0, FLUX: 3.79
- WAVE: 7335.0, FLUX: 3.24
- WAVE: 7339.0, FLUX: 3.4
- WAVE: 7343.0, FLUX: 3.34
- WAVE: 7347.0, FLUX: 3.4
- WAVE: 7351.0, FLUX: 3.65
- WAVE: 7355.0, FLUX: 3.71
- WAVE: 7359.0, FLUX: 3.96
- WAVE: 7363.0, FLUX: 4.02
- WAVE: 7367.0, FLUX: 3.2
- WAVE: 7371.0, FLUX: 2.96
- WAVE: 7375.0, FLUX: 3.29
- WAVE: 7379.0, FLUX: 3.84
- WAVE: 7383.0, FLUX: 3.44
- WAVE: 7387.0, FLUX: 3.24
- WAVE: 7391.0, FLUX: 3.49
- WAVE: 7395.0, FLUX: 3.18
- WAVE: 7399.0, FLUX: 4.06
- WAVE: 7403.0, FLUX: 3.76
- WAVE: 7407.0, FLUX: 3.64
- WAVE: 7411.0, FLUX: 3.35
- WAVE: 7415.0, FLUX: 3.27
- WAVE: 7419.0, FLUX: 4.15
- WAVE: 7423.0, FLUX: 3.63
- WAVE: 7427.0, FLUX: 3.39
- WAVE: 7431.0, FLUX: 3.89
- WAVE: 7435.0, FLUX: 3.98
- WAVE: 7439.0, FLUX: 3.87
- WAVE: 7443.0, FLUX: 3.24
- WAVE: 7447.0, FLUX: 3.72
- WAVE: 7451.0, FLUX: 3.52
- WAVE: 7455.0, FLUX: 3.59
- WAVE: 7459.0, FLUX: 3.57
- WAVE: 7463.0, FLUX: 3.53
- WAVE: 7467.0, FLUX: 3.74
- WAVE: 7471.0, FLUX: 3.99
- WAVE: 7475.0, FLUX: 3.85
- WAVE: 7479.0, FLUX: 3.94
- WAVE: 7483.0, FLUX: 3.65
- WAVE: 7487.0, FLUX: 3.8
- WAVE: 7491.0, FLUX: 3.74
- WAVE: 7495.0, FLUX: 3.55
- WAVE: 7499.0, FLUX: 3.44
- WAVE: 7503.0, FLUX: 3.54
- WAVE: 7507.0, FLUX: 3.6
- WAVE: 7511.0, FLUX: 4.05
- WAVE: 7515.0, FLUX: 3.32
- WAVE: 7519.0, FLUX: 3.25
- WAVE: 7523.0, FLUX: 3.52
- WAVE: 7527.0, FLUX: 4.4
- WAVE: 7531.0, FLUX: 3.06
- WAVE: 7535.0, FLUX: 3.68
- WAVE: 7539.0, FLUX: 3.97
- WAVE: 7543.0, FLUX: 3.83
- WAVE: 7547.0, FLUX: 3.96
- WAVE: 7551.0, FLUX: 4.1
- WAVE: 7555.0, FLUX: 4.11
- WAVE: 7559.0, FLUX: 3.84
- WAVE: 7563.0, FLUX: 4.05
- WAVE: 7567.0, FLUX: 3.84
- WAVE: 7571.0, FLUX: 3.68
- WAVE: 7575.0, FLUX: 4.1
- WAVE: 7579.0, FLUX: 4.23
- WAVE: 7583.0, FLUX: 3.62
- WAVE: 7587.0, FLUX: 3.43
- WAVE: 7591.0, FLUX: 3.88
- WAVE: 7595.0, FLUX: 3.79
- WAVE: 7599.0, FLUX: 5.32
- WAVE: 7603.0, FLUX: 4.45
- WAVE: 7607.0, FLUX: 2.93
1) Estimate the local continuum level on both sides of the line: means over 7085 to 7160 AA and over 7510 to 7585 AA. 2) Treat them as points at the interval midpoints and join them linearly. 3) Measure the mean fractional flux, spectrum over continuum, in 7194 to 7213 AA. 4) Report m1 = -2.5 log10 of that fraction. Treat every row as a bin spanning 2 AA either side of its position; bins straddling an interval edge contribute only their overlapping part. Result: -0.02 mag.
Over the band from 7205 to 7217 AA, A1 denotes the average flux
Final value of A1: 3.56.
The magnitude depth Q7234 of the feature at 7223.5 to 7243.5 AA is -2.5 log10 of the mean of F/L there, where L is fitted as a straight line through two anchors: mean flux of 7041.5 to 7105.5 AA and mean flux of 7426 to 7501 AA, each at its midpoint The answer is 0.04 mag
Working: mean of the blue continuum 3.49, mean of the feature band 3.43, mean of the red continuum 3.69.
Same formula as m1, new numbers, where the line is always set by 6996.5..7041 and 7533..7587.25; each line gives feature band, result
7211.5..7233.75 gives 0.054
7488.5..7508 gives 0.079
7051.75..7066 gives -0.053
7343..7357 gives 0.049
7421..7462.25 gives 0.047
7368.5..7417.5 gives 0.087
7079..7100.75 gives 0.014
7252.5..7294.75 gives -0.031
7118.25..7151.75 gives 0.024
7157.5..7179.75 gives 0.001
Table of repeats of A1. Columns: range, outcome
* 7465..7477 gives 3.86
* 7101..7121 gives 3.4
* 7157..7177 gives 3.5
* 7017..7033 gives 3.25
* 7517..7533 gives 3.56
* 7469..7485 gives 3.86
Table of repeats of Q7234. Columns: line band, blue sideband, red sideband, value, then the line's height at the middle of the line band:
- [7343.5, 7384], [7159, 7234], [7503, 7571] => 0.03 mag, 3.65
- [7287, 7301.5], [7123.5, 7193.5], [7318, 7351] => -0.04 mag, 3.63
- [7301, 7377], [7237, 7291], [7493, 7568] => 0.02 mag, 3.72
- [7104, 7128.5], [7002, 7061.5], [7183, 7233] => 0.03 mag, 3.51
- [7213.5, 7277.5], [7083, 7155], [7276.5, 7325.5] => 0.04 mag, 3.74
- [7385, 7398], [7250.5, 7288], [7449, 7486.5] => 0.12 mag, 3.74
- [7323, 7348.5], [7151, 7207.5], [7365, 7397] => -0.05 mag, 3.38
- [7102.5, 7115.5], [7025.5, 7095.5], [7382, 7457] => 0.08 mag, 3.55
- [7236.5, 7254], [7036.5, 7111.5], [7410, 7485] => 0.00 mag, 3.57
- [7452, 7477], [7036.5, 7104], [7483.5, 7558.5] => 0.00 mag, 3.69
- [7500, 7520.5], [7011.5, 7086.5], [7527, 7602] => 0.10 mag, 3.89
